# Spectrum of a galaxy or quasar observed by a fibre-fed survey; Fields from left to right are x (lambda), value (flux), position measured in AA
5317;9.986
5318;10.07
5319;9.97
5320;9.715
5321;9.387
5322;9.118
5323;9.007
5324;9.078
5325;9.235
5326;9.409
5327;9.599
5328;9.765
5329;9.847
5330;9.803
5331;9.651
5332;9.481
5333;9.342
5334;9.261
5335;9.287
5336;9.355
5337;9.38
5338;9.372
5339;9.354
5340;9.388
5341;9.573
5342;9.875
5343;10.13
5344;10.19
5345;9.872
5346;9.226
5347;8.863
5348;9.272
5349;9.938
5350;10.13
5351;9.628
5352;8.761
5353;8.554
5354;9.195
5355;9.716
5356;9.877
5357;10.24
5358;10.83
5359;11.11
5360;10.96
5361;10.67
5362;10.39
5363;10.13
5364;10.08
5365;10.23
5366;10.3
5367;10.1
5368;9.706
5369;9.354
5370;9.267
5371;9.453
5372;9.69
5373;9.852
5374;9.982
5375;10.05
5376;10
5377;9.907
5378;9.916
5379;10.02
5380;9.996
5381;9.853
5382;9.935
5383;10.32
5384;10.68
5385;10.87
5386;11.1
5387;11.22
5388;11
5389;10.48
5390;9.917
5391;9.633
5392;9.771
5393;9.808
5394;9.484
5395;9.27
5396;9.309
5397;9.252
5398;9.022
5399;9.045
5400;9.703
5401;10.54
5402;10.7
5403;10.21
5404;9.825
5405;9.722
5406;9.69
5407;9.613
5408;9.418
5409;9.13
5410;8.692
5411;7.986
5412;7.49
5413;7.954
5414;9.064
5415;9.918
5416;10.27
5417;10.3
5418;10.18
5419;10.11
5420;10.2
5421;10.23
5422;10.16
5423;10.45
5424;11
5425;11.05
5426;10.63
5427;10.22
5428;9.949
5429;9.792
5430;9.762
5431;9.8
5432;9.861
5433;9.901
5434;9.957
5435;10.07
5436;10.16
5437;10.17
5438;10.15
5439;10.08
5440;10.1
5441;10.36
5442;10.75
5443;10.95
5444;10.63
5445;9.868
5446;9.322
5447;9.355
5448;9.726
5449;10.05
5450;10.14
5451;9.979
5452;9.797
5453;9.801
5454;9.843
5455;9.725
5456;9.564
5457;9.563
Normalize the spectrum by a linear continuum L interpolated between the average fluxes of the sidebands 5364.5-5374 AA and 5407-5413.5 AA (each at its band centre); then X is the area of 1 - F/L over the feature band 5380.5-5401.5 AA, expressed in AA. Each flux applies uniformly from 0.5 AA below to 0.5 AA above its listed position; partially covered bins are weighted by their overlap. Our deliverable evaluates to -2.0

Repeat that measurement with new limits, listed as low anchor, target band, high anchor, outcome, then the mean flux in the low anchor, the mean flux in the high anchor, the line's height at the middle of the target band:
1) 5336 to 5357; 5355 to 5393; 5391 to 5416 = -2.9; 9.53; 9.38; 9.46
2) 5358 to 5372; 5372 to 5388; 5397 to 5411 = -0.5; 10.1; 9.57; 9.92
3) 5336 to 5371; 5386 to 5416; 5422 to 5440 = 1.3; 9.8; 10.2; 10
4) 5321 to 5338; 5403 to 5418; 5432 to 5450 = 0.9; 9.41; 10.1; 9.9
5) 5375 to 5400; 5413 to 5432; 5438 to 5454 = -0.1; 9.99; 10.1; 10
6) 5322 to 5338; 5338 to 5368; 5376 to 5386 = -0.3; 9.42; 10.2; 9.77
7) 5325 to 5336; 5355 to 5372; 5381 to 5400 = -0.6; 9.52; 9.99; 9.78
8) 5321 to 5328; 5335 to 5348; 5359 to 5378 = 0.1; 9.29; 10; 9.58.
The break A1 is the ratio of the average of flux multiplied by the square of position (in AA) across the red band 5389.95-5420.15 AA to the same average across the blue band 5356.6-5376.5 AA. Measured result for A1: 0.95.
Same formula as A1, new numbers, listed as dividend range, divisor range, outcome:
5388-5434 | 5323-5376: 1.03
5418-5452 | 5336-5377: 1.06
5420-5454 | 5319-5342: 1.11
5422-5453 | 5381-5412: 1.05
